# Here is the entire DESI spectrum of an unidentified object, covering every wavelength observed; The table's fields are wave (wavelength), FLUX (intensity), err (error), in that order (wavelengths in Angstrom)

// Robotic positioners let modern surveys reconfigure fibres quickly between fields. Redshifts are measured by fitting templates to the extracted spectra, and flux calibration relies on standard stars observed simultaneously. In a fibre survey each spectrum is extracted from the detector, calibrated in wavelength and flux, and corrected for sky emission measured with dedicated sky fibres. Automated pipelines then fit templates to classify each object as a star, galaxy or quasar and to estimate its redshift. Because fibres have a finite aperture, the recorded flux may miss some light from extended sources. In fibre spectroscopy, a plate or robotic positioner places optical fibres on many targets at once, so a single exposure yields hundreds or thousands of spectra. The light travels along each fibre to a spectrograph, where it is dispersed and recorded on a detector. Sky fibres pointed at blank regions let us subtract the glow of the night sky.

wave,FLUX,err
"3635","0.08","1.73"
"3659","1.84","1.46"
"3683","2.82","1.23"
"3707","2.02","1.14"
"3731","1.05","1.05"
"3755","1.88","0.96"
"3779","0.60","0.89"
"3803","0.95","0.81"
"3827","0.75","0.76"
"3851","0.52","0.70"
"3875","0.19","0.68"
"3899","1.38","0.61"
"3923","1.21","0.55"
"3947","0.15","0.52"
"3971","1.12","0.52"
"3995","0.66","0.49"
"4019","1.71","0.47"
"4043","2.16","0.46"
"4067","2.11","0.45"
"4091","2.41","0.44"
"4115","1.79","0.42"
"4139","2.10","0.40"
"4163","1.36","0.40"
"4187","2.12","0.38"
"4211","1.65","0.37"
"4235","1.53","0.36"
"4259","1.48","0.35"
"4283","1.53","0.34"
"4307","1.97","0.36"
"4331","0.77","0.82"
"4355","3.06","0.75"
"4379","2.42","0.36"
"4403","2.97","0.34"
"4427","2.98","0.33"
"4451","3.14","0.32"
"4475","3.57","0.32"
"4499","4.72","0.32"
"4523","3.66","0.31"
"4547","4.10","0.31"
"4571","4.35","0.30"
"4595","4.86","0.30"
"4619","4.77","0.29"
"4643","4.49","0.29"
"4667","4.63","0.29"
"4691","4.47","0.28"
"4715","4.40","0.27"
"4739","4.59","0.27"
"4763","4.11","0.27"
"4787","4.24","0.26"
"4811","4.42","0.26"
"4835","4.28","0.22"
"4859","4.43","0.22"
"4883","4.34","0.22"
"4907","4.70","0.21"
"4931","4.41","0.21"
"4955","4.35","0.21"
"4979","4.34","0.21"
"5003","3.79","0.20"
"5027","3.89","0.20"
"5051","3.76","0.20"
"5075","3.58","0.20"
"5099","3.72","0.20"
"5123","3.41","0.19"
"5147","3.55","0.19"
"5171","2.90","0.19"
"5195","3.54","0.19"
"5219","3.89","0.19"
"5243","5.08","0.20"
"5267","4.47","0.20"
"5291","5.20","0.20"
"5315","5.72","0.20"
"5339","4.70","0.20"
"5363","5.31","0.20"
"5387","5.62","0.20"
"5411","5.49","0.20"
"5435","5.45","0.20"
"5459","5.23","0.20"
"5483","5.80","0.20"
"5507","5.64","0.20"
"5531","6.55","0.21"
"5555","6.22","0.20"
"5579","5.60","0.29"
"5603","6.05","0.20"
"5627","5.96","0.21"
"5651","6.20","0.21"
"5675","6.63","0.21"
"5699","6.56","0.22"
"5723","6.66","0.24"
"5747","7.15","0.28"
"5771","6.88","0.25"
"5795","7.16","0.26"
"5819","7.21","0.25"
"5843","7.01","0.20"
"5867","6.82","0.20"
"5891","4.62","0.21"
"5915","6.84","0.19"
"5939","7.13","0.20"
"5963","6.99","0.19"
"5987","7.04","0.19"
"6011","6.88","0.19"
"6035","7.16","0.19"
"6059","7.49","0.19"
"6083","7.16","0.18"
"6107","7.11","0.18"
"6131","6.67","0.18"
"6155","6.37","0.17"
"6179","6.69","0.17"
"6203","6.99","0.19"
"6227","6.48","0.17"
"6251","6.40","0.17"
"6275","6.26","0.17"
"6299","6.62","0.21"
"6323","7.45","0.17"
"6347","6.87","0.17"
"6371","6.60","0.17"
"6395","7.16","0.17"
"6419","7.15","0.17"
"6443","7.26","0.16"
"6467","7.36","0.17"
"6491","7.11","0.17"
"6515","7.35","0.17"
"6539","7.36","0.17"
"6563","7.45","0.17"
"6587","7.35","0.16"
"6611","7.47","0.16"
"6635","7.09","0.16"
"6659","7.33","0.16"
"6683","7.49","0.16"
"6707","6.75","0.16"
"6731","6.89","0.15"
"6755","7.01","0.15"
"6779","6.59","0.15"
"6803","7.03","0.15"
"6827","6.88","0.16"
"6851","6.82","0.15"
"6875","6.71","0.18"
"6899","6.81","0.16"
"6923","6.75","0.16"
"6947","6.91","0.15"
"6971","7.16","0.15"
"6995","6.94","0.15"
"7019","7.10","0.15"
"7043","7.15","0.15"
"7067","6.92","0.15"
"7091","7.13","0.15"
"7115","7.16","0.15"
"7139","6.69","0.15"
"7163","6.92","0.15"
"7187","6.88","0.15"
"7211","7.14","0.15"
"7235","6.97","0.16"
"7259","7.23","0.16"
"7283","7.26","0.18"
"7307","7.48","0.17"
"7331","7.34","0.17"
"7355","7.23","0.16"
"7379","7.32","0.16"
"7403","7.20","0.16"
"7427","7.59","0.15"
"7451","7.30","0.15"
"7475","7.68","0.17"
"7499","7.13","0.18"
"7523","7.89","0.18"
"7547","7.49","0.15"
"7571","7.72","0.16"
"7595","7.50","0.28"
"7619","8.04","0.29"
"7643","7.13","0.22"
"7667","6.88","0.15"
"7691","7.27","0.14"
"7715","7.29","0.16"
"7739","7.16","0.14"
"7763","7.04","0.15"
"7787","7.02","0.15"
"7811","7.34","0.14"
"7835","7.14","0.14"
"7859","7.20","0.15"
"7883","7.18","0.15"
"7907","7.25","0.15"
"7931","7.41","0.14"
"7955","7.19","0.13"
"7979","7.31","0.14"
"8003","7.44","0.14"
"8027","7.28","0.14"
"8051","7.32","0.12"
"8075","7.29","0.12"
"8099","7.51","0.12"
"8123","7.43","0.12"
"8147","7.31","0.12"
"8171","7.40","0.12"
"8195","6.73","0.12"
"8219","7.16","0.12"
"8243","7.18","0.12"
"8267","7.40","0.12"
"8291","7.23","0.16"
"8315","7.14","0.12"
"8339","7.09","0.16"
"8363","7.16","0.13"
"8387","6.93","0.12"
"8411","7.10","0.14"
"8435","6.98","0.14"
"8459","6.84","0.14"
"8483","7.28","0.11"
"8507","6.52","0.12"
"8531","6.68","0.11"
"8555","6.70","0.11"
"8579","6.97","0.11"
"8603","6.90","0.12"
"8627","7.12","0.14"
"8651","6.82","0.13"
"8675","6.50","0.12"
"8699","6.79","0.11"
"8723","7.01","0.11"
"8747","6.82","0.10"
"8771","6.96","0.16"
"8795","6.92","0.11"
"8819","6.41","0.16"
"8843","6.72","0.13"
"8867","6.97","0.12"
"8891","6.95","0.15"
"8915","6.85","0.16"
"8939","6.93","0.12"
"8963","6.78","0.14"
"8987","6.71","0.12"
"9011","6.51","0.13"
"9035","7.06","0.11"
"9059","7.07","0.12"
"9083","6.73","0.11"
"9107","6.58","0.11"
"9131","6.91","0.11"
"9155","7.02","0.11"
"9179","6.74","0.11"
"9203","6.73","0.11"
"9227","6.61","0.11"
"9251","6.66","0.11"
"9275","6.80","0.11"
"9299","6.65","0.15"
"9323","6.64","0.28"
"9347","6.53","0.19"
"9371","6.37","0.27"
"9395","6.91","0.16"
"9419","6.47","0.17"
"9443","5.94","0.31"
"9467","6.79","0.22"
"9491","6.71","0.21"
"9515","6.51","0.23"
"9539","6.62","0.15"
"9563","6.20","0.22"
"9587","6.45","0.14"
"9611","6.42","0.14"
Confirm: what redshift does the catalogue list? 0.00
